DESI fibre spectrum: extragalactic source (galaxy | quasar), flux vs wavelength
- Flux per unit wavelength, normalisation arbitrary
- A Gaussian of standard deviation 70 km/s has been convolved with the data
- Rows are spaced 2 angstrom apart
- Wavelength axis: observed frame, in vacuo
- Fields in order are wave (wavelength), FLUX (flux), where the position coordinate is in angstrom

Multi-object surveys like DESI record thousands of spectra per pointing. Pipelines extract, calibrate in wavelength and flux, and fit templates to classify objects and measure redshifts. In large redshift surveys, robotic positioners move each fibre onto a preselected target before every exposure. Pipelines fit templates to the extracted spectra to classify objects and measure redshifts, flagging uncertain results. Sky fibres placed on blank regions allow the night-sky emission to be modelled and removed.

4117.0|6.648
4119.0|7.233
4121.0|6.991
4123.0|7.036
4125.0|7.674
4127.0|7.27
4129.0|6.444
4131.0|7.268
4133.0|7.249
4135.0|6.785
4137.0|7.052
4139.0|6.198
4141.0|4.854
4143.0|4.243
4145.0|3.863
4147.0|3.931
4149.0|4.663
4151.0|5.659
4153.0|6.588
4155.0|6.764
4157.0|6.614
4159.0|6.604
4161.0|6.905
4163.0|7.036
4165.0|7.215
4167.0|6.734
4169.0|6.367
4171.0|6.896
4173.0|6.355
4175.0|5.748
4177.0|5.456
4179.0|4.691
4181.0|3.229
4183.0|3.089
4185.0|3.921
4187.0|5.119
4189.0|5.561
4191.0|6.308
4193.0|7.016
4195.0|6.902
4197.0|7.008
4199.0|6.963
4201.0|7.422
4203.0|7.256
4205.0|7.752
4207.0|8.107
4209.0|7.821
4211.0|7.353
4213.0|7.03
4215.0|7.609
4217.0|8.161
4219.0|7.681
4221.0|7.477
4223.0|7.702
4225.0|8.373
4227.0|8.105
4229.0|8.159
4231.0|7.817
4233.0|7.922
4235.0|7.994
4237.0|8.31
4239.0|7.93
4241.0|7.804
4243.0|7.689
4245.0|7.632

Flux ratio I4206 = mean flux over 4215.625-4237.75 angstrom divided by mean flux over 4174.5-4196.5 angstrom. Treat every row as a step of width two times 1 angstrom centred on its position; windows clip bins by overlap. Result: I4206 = 1.53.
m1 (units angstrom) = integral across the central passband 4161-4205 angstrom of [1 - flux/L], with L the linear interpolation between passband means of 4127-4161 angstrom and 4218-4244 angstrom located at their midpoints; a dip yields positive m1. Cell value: 5.0 angstrom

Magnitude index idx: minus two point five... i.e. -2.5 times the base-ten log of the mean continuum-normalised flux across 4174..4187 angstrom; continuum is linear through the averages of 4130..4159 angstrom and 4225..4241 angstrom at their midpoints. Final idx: 0.459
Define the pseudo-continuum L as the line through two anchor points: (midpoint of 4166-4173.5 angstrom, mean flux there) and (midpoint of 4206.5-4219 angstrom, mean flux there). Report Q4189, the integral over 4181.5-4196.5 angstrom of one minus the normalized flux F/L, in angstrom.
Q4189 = 3.6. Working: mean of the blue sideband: 6.6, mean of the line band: 5.4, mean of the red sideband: 7.66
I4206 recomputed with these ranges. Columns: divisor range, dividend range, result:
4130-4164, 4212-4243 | 1.31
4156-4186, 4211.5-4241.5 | 1.36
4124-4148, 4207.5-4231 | 1.28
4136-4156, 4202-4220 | 1.42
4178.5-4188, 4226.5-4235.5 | 2.01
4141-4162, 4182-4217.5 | 1.20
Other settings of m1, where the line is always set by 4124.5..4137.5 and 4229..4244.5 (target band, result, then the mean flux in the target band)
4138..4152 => 4.7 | 4.77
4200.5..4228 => 0.1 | 7.71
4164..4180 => 2.6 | 6.18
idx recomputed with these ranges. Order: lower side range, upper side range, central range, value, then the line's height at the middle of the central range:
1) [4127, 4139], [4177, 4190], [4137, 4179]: -0.073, 5.65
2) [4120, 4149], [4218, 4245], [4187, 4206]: 0.072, 7.28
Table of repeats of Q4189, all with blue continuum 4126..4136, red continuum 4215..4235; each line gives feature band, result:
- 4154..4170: 1.15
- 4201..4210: 0.04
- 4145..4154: 2.66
